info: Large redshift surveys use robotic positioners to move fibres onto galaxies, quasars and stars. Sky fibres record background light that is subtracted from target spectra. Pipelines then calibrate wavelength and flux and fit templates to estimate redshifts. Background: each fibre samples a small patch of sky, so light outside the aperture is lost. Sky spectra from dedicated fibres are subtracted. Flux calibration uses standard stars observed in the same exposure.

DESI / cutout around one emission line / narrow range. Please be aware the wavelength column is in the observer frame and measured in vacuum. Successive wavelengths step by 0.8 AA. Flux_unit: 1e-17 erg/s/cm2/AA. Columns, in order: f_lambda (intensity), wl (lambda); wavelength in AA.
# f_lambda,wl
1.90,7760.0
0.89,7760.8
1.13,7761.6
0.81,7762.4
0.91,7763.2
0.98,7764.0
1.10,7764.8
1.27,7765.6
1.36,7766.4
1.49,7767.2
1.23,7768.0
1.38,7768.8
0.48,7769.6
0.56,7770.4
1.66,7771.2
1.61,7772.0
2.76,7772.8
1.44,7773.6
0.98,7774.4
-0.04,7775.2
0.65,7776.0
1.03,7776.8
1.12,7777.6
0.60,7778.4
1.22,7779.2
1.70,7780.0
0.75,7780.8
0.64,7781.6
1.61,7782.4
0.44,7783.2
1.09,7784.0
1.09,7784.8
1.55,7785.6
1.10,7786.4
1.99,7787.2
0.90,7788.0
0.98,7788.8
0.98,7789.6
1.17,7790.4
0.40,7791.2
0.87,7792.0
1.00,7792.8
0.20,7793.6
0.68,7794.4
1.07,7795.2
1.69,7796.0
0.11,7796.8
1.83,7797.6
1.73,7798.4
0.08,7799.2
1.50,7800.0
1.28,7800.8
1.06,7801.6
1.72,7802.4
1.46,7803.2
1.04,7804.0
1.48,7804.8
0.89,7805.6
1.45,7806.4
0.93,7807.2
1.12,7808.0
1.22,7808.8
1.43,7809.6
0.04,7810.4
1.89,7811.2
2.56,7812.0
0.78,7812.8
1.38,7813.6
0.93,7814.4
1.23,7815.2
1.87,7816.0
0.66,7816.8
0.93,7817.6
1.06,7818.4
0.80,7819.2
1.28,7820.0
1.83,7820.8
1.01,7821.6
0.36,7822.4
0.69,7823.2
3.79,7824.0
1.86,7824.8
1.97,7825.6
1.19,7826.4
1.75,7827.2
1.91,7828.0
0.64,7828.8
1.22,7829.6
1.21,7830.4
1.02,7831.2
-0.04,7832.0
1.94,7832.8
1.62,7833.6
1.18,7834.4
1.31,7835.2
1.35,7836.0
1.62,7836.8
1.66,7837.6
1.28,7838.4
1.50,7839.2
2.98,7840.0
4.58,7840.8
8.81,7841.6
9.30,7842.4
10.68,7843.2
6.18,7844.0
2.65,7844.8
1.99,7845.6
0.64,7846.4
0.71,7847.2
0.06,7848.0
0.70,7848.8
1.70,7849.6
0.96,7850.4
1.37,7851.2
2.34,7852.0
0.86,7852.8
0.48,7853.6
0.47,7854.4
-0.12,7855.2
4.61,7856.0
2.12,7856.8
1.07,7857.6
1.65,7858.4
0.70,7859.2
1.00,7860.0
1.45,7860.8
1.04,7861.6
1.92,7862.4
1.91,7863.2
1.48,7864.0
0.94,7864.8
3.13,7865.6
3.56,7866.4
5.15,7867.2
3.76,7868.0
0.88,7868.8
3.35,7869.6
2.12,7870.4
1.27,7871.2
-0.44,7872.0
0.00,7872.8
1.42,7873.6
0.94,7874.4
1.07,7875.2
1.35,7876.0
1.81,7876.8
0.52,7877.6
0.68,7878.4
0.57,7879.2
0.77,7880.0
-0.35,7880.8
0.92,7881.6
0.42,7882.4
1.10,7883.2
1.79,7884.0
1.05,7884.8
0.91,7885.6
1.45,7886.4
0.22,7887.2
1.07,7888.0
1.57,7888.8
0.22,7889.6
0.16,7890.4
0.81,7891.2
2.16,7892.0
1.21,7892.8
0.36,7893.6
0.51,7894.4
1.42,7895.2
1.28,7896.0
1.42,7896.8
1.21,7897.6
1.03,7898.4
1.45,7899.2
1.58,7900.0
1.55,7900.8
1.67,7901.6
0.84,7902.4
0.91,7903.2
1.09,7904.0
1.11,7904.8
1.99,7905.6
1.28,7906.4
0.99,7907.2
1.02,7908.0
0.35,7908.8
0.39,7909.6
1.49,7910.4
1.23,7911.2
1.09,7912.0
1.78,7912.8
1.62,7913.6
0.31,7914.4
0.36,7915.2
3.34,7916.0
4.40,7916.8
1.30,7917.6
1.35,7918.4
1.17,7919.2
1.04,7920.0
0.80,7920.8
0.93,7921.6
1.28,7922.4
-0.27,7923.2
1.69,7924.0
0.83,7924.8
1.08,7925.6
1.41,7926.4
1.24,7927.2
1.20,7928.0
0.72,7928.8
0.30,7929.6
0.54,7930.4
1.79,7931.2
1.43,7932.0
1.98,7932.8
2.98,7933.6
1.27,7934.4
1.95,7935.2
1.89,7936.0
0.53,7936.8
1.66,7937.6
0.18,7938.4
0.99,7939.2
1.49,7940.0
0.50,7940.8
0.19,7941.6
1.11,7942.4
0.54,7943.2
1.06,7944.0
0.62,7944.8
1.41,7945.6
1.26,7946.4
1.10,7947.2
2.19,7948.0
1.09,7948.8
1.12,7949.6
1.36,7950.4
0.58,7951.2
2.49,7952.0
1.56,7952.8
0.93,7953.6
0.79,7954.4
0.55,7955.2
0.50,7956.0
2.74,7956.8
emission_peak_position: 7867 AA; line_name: [N II] 6583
